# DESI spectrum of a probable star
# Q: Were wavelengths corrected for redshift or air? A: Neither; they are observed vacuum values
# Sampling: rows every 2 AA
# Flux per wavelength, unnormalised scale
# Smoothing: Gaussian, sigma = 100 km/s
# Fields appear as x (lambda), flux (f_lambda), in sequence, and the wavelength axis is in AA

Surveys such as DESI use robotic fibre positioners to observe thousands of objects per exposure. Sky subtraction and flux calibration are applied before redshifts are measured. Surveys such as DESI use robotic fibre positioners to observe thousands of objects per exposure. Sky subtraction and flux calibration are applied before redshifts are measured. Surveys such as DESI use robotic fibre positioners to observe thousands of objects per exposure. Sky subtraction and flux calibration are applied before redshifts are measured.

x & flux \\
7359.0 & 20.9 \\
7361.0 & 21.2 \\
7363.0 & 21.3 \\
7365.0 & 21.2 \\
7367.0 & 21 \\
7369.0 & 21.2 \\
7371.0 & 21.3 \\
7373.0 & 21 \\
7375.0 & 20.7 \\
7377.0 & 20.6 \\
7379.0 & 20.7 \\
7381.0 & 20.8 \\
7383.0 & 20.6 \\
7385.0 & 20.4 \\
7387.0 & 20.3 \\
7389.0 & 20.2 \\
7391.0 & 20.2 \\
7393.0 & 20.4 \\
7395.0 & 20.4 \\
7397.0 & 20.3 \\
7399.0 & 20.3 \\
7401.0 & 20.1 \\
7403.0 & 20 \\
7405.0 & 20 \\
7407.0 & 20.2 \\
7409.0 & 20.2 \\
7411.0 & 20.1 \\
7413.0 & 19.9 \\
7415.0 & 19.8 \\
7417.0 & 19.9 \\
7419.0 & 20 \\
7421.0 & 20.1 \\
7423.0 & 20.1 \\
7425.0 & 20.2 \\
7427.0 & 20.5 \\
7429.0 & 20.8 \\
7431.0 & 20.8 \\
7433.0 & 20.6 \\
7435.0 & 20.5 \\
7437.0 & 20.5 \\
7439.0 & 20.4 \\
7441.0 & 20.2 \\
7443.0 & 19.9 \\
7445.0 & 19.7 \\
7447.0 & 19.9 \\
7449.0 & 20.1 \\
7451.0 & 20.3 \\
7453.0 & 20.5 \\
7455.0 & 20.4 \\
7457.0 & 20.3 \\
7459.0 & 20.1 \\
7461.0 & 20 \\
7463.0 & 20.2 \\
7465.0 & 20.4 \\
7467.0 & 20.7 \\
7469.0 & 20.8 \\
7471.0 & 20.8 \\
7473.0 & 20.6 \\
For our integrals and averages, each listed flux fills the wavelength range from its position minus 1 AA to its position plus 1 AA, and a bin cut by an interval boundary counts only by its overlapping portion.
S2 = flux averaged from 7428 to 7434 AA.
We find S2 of 20.7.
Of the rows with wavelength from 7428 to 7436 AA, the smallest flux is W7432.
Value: 20.5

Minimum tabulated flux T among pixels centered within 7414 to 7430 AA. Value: 19.8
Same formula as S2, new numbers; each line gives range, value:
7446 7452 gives 20.1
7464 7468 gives 20.5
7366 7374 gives 21.1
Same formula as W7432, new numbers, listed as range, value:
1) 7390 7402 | 20.1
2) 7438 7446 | 19.7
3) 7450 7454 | 20.3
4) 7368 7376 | 20.7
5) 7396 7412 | 20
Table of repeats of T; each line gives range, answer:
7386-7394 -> 20.2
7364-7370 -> 21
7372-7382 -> 20.6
